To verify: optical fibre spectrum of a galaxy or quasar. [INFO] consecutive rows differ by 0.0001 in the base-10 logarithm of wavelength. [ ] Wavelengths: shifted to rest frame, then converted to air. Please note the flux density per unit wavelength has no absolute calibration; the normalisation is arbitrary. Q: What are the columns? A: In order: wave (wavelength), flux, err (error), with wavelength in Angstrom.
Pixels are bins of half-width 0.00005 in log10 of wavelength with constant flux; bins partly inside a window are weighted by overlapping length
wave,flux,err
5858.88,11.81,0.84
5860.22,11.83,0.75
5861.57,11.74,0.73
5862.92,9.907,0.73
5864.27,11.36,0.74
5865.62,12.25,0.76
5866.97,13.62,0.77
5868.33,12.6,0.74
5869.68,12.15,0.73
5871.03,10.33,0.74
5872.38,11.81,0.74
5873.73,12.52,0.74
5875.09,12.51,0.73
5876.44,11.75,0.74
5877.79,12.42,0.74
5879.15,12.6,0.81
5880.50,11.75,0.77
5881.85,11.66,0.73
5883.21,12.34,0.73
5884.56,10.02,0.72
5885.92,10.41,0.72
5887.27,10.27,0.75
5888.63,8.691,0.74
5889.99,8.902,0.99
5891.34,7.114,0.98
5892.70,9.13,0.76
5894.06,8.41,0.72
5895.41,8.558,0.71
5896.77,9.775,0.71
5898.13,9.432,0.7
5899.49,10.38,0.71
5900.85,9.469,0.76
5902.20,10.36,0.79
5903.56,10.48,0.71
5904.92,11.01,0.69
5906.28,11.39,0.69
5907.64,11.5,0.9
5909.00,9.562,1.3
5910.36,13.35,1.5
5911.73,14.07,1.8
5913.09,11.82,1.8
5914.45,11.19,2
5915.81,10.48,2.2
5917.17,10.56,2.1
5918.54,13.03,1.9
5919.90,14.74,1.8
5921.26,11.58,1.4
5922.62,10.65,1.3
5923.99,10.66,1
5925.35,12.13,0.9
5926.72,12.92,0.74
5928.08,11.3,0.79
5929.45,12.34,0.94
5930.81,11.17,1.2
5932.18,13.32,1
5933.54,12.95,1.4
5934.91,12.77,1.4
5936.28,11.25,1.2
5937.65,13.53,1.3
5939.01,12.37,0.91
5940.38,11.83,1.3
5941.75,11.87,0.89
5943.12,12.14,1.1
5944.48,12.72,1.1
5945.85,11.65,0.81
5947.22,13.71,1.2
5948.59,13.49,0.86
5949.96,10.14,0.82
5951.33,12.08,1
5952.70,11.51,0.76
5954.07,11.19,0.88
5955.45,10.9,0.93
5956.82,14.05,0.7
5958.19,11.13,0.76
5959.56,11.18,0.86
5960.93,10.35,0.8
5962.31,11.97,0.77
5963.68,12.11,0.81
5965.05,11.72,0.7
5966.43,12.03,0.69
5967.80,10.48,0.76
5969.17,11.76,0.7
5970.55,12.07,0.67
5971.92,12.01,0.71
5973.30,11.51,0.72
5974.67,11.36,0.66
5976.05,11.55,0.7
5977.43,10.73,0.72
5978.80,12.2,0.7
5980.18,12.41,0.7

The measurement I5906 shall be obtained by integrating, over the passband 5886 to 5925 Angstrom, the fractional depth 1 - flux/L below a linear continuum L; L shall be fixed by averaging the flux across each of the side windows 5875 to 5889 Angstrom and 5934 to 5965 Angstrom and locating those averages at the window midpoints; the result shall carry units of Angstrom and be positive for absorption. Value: 3.2 Angstrom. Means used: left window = 11.3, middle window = 10.6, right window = 12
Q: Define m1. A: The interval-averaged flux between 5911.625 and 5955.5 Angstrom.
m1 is 12.1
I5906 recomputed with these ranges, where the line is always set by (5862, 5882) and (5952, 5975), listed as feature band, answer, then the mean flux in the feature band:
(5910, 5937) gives -0.8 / 12.1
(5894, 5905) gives 1.9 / 9.78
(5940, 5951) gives -0.5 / 12.2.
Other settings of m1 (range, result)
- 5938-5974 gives 11.9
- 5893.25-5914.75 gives 10.7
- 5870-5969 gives 11.4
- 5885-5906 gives 9.54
